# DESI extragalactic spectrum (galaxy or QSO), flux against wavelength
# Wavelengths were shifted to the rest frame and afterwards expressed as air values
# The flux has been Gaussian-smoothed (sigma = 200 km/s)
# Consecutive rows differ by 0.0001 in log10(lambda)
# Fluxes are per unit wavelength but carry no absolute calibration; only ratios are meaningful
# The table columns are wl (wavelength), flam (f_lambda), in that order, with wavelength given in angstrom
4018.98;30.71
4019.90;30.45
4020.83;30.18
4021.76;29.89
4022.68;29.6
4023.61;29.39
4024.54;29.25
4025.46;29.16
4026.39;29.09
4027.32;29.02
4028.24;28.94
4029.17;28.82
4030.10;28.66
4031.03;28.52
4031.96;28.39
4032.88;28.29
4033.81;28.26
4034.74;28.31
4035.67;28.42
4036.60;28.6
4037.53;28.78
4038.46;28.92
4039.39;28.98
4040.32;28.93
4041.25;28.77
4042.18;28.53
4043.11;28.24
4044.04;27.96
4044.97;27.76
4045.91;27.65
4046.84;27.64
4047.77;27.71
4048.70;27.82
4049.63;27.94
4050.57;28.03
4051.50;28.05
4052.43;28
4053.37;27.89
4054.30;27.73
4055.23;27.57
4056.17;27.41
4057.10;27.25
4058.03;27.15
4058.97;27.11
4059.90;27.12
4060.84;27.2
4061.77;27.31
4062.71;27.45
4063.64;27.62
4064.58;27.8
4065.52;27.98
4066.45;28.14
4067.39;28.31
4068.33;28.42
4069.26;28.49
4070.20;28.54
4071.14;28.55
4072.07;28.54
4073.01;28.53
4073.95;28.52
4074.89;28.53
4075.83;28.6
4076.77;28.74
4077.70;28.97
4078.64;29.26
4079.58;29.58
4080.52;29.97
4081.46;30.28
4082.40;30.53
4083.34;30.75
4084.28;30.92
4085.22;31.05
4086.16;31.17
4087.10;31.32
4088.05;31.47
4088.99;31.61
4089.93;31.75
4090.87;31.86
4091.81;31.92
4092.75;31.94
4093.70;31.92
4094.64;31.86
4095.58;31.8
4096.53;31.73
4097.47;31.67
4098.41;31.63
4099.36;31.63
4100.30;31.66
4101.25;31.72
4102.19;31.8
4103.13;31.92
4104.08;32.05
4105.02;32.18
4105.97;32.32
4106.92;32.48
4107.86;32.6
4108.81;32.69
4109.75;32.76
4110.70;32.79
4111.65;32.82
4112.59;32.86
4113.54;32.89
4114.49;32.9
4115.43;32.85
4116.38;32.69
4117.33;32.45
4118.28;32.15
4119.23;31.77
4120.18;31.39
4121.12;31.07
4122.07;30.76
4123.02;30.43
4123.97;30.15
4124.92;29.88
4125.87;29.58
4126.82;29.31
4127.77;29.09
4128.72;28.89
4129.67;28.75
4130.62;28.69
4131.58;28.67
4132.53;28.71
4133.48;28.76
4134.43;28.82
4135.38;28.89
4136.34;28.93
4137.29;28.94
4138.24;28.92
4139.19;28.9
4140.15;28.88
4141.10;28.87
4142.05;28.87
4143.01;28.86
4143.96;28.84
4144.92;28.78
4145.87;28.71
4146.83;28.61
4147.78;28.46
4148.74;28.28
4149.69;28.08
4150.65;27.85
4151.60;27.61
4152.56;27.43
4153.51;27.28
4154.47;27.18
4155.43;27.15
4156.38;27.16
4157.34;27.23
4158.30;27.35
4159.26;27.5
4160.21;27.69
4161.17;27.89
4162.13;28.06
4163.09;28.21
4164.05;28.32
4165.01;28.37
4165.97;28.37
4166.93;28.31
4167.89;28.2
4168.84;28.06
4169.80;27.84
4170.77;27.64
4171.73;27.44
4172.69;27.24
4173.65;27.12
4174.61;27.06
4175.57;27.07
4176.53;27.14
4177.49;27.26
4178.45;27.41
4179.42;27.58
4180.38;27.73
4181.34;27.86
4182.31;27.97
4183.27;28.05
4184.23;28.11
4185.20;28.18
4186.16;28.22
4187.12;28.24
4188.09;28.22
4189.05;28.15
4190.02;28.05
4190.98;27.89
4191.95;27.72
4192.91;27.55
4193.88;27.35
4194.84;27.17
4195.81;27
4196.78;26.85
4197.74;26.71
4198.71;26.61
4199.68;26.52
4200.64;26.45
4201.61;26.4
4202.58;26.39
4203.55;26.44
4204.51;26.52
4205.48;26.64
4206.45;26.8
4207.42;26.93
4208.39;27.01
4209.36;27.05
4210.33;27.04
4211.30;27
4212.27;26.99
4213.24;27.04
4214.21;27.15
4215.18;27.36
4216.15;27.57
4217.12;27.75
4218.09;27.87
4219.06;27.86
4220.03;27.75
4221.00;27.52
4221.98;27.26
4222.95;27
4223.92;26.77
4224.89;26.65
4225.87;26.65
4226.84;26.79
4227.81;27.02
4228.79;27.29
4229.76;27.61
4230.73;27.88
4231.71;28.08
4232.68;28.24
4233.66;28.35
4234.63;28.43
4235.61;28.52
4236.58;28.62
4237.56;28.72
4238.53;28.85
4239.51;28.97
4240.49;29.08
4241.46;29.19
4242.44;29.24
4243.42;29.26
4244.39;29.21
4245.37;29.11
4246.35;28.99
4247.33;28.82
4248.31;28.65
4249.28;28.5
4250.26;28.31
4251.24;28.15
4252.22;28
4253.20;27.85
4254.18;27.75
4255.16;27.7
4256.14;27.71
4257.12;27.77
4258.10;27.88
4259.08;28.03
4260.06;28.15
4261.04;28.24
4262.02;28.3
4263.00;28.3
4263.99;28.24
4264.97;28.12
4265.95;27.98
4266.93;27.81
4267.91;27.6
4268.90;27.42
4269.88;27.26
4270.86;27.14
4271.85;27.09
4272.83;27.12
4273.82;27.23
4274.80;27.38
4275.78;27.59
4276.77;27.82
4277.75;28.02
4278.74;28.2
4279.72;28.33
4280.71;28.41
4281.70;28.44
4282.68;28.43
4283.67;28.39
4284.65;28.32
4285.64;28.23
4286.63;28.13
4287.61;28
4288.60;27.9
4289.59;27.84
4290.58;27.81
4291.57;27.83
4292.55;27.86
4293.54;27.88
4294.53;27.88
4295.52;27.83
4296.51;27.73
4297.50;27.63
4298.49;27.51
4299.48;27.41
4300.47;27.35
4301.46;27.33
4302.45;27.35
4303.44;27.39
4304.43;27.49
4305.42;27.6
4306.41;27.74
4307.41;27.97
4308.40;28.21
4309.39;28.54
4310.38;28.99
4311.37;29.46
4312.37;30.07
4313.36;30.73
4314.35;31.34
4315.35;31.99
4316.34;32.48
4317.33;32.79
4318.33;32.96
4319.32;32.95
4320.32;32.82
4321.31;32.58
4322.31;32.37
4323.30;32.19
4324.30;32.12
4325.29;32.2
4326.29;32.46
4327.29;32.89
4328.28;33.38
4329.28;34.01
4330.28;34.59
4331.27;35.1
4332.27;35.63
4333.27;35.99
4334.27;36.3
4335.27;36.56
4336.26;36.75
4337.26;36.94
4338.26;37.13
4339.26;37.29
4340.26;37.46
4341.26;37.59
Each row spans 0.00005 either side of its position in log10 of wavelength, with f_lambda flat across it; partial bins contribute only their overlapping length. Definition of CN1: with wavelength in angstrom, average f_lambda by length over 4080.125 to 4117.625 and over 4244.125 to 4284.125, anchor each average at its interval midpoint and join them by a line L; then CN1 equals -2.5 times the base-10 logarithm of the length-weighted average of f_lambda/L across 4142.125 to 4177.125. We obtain 0.097 mag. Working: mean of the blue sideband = 31.9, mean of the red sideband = 28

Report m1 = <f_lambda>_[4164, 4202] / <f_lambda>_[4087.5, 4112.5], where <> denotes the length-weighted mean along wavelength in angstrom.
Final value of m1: 0.9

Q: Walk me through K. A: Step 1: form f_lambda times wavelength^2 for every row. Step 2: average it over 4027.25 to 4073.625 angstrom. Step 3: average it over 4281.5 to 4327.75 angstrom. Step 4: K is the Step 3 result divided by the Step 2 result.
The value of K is 1.2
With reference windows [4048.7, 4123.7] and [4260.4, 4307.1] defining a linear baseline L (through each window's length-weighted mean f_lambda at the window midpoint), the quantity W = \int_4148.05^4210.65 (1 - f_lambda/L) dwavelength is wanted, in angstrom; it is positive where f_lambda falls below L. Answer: 3.5 angstrom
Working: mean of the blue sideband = 30.2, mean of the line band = 27.5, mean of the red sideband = 27.8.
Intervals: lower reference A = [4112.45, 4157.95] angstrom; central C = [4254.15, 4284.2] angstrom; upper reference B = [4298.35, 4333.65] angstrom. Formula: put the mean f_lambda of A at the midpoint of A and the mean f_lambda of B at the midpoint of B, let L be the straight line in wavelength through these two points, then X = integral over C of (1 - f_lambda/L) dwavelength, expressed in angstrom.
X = 2.6 angstrom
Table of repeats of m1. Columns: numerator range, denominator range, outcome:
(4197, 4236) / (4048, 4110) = 0.91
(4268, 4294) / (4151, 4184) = 1.01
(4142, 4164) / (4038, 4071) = 1.00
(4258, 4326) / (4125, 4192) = 1.02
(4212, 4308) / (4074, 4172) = 0.93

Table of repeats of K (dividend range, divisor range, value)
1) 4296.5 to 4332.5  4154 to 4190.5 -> 1.18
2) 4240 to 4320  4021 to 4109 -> 1.07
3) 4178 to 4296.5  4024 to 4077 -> 1.08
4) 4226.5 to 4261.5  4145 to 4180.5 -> 1.06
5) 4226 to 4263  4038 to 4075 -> 1.11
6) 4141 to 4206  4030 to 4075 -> 1.04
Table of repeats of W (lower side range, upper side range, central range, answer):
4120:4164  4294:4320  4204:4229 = 1.5 angstrom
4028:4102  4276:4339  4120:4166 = 1.4 angstrom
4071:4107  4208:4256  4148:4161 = 0.9 angstrom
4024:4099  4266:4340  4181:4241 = 4.4 angstrom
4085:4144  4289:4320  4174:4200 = 2.3 angstrom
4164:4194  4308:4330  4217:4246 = 1.2 angstrom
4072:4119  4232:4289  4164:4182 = 1.3 angstrom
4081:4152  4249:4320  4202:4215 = 1.1 angstrom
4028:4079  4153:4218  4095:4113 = -2.8 angstrom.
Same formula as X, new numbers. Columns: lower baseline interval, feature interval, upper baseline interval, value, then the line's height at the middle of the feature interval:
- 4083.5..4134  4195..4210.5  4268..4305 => 1.4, 29.4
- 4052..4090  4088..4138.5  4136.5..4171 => -4.7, 28.5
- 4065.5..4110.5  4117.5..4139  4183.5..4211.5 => -0.2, 29.4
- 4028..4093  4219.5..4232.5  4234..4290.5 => 0.5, 28.3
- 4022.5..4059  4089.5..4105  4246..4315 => -2.0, 28.3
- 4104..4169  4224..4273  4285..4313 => 0.7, 28.5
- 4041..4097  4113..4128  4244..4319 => -1.2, 28.9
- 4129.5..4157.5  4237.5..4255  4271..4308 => -0.5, 28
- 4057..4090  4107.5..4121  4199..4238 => -1.9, 28.5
